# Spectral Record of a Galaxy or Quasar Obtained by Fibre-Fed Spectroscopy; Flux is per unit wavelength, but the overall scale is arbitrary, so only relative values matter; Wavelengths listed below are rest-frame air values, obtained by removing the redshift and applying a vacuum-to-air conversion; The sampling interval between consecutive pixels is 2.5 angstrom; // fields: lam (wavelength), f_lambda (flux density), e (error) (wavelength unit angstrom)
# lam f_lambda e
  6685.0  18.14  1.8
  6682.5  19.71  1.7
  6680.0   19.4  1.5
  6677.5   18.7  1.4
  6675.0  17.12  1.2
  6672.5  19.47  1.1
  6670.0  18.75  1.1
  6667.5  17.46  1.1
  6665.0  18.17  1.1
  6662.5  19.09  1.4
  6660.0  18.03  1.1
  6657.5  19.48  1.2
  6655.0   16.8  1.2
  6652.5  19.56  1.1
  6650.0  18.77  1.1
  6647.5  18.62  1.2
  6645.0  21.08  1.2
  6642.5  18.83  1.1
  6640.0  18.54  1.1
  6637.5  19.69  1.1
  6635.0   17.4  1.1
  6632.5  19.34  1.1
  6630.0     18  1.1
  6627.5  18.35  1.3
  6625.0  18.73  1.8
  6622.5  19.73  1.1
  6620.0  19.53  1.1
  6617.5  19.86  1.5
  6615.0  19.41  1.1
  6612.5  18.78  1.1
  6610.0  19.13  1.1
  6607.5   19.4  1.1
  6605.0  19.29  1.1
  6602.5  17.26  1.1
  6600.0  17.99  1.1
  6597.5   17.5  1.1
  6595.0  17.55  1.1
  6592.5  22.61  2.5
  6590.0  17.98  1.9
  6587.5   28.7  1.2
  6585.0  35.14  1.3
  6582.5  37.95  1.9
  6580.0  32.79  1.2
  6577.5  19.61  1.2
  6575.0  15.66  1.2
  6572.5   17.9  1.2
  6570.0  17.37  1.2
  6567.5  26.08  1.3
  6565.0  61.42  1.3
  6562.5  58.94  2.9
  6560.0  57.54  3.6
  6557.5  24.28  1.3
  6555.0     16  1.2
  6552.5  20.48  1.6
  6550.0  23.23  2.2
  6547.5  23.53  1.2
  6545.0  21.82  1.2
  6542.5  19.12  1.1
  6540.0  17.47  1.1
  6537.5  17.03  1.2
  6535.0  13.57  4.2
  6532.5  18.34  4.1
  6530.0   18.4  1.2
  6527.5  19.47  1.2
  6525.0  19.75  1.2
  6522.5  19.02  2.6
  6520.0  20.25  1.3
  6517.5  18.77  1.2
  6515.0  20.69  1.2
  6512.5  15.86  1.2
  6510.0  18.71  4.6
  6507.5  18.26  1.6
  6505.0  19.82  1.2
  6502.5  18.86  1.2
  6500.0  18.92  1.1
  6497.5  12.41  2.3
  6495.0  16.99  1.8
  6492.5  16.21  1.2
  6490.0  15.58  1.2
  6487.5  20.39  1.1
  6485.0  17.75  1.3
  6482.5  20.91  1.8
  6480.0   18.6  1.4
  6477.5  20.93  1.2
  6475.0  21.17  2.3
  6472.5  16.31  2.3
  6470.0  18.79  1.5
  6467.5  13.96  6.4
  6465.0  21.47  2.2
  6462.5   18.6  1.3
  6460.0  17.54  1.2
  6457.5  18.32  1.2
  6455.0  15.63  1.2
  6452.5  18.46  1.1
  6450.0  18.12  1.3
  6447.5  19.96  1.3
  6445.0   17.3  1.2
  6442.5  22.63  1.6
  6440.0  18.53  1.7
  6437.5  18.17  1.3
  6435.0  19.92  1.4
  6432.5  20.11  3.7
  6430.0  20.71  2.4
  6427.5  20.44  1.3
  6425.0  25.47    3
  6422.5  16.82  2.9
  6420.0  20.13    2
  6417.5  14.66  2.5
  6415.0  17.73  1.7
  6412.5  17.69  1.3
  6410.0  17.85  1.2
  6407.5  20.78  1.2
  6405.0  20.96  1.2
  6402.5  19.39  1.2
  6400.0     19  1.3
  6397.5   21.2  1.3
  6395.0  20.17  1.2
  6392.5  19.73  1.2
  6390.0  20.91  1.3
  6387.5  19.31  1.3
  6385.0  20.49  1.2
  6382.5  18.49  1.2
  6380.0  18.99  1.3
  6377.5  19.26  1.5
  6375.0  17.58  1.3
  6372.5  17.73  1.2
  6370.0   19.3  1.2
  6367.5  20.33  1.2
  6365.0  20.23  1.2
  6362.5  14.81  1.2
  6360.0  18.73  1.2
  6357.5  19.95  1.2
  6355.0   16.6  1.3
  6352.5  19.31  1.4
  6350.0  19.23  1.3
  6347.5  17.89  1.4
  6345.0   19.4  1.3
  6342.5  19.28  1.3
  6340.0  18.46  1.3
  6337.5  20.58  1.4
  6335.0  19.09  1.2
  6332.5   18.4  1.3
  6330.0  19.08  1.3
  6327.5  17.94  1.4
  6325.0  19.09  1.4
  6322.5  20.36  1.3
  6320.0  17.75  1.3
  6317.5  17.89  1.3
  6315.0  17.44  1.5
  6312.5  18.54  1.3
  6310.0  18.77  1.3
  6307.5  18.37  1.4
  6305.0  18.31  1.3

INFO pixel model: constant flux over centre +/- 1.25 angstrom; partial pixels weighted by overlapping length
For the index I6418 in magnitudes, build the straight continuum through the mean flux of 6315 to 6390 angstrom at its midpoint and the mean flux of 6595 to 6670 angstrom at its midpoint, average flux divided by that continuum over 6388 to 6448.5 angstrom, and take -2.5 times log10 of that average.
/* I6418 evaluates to -0.04 mag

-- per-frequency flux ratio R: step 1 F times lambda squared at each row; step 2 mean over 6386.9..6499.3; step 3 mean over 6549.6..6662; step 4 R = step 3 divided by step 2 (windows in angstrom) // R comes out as 1.29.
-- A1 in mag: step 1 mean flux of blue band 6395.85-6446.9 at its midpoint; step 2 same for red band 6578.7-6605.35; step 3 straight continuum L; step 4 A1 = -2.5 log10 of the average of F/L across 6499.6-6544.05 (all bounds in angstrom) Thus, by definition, 0.20 mag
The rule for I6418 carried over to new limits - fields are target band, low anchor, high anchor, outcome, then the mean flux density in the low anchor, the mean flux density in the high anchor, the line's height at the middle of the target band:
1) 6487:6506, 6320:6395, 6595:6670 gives 0.10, 19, 18.7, 18.9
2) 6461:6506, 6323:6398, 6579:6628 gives 0.13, 19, 21.9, 20.5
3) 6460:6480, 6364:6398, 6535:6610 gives 0.19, 19.5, 25.3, 22.2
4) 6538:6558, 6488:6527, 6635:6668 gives -0.12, 18.1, 18.8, 18.3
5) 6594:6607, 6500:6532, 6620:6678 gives 0.05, 19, 18.7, 18.8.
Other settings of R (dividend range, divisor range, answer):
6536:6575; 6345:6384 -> 1.58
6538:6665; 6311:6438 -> 1.28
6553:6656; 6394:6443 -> 1.26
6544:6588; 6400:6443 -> 1.61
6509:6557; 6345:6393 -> 1.06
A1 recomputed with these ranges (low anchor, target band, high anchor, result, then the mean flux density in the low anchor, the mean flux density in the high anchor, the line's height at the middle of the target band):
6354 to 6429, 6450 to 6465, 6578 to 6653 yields 0.09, 19.2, 20.9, 19.7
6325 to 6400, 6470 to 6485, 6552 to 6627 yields 0.15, 19.1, 25.1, 22.1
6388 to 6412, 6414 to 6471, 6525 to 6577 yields 0.14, 19.9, 25.2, 21.4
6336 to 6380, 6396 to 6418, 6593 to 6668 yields -0.01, 18.8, 18.8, 18.8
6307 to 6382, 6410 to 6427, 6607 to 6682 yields 0.00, 18.7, 18.8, 18.7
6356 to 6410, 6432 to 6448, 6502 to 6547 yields -0.02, 19.3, 18.7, 19.1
